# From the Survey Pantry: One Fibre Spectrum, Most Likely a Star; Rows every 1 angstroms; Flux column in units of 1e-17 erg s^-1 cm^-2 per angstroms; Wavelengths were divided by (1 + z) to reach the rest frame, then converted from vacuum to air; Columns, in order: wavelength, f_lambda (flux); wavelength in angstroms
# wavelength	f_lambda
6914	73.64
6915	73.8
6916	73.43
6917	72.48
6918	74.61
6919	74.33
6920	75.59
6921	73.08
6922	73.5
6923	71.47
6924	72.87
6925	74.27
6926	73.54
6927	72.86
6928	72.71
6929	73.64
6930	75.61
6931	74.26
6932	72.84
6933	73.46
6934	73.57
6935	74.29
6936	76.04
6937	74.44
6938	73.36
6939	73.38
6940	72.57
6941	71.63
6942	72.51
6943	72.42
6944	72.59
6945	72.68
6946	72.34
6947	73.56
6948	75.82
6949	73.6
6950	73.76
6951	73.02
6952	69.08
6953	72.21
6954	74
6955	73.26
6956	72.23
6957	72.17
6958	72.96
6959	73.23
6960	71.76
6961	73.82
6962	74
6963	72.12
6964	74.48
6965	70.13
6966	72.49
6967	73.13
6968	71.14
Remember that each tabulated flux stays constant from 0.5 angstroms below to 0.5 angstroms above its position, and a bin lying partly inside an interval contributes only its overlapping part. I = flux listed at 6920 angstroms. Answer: 75.59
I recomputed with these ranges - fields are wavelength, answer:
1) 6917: 72.48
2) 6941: 71.63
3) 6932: 72.84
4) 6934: 73.57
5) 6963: 72.12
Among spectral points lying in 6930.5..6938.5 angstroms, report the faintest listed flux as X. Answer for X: 72.84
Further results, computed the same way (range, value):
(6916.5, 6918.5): 72.48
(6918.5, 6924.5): 71.47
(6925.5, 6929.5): 72.71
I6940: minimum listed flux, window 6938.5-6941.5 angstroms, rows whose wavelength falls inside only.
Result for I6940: 71.63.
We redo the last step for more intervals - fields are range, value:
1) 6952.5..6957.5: 72.17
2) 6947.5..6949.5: 73.6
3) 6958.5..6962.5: 71.76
